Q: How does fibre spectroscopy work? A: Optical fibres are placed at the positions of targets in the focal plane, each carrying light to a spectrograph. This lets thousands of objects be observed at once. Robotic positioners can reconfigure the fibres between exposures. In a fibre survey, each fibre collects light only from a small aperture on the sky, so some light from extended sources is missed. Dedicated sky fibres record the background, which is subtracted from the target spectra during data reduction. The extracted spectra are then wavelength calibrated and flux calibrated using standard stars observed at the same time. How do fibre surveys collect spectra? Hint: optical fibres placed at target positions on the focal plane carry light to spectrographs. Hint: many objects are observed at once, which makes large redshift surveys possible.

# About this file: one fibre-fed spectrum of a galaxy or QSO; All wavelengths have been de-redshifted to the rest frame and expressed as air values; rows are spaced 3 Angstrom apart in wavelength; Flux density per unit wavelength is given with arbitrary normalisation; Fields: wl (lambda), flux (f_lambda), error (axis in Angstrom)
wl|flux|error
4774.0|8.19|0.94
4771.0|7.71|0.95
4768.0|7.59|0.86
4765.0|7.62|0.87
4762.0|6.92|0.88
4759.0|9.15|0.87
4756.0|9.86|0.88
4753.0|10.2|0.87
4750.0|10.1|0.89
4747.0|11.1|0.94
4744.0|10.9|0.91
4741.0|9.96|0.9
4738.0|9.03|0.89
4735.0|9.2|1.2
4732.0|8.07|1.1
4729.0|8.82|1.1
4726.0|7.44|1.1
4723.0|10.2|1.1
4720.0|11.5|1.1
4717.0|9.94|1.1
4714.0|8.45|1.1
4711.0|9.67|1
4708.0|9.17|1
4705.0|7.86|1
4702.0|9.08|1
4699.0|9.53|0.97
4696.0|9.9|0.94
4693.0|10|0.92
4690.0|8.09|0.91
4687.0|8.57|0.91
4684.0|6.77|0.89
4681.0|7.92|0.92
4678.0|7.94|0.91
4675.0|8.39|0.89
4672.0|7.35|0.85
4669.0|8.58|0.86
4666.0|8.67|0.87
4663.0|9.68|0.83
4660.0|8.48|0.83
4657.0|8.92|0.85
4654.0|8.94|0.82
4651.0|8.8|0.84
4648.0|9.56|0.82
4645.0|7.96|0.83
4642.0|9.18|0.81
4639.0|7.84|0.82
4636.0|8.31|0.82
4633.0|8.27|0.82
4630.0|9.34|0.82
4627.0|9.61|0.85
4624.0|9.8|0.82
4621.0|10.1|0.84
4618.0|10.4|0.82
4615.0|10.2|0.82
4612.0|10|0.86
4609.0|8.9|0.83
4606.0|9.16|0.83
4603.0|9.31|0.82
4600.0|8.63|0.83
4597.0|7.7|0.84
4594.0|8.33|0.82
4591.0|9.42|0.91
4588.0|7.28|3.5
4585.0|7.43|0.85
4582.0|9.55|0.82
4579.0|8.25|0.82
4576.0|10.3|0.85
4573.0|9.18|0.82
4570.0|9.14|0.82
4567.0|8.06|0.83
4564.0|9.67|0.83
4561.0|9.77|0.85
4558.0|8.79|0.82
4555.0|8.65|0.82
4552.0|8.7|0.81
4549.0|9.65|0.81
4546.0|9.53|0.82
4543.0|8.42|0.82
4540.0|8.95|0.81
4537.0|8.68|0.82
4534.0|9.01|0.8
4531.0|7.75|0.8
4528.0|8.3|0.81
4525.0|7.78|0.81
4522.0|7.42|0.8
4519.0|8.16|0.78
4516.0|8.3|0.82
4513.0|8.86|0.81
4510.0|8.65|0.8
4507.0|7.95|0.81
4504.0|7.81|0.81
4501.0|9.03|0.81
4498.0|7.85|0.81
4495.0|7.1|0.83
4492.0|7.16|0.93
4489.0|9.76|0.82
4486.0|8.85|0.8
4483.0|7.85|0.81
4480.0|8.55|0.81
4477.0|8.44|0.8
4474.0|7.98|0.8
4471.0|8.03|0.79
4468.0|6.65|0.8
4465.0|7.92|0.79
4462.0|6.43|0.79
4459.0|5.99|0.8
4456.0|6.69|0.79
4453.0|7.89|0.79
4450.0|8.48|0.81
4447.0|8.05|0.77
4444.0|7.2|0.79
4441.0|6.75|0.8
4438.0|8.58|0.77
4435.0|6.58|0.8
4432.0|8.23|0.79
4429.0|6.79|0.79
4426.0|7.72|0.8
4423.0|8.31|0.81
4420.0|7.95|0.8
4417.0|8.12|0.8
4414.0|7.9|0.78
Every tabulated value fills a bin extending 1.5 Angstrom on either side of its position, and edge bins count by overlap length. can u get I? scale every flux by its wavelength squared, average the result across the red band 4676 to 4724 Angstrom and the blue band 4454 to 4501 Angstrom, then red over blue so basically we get 1.29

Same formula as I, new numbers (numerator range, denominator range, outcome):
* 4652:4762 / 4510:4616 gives 1.10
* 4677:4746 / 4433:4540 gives 1.26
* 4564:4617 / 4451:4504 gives 1.20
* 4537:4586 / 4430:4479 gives 1.26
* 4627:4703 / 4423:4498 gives 1.23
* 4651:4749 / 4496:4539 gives 1.18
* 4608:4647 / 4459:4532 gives 1.22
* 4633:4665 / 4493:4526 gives 1.15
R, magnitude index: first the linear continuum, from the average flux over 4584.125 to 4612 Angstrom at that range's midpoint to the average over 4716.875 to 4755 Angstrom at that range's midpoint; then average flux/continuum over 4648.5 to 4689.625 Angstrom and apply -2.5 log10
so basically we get 0.09 mag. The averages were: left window 8.57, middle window 8.41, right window 9.72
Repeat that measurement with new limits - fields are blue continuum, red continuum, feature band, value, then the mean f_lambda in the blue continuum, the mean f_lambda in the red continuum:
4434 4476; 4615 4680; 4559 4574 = -0.11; 7.39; 8.89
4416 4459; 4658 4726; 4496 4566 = -0.07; 7.6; 8.87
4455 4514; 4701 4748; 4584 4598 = 0.06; 7.88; 9.38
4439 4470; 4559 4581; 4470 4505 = -0.06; 7.24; 9.19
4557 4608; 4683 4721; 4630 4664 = 0.03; 8.82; 9.12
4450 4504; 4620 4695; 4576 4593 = -0.03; 7.8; 8.68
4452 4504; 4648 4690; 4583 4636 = -0.10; 7.77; 8.42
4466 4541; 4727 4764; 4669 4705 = 0.08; 8.19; 9.39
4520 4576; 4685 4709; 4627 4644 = 0.03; 8.78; 8.97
